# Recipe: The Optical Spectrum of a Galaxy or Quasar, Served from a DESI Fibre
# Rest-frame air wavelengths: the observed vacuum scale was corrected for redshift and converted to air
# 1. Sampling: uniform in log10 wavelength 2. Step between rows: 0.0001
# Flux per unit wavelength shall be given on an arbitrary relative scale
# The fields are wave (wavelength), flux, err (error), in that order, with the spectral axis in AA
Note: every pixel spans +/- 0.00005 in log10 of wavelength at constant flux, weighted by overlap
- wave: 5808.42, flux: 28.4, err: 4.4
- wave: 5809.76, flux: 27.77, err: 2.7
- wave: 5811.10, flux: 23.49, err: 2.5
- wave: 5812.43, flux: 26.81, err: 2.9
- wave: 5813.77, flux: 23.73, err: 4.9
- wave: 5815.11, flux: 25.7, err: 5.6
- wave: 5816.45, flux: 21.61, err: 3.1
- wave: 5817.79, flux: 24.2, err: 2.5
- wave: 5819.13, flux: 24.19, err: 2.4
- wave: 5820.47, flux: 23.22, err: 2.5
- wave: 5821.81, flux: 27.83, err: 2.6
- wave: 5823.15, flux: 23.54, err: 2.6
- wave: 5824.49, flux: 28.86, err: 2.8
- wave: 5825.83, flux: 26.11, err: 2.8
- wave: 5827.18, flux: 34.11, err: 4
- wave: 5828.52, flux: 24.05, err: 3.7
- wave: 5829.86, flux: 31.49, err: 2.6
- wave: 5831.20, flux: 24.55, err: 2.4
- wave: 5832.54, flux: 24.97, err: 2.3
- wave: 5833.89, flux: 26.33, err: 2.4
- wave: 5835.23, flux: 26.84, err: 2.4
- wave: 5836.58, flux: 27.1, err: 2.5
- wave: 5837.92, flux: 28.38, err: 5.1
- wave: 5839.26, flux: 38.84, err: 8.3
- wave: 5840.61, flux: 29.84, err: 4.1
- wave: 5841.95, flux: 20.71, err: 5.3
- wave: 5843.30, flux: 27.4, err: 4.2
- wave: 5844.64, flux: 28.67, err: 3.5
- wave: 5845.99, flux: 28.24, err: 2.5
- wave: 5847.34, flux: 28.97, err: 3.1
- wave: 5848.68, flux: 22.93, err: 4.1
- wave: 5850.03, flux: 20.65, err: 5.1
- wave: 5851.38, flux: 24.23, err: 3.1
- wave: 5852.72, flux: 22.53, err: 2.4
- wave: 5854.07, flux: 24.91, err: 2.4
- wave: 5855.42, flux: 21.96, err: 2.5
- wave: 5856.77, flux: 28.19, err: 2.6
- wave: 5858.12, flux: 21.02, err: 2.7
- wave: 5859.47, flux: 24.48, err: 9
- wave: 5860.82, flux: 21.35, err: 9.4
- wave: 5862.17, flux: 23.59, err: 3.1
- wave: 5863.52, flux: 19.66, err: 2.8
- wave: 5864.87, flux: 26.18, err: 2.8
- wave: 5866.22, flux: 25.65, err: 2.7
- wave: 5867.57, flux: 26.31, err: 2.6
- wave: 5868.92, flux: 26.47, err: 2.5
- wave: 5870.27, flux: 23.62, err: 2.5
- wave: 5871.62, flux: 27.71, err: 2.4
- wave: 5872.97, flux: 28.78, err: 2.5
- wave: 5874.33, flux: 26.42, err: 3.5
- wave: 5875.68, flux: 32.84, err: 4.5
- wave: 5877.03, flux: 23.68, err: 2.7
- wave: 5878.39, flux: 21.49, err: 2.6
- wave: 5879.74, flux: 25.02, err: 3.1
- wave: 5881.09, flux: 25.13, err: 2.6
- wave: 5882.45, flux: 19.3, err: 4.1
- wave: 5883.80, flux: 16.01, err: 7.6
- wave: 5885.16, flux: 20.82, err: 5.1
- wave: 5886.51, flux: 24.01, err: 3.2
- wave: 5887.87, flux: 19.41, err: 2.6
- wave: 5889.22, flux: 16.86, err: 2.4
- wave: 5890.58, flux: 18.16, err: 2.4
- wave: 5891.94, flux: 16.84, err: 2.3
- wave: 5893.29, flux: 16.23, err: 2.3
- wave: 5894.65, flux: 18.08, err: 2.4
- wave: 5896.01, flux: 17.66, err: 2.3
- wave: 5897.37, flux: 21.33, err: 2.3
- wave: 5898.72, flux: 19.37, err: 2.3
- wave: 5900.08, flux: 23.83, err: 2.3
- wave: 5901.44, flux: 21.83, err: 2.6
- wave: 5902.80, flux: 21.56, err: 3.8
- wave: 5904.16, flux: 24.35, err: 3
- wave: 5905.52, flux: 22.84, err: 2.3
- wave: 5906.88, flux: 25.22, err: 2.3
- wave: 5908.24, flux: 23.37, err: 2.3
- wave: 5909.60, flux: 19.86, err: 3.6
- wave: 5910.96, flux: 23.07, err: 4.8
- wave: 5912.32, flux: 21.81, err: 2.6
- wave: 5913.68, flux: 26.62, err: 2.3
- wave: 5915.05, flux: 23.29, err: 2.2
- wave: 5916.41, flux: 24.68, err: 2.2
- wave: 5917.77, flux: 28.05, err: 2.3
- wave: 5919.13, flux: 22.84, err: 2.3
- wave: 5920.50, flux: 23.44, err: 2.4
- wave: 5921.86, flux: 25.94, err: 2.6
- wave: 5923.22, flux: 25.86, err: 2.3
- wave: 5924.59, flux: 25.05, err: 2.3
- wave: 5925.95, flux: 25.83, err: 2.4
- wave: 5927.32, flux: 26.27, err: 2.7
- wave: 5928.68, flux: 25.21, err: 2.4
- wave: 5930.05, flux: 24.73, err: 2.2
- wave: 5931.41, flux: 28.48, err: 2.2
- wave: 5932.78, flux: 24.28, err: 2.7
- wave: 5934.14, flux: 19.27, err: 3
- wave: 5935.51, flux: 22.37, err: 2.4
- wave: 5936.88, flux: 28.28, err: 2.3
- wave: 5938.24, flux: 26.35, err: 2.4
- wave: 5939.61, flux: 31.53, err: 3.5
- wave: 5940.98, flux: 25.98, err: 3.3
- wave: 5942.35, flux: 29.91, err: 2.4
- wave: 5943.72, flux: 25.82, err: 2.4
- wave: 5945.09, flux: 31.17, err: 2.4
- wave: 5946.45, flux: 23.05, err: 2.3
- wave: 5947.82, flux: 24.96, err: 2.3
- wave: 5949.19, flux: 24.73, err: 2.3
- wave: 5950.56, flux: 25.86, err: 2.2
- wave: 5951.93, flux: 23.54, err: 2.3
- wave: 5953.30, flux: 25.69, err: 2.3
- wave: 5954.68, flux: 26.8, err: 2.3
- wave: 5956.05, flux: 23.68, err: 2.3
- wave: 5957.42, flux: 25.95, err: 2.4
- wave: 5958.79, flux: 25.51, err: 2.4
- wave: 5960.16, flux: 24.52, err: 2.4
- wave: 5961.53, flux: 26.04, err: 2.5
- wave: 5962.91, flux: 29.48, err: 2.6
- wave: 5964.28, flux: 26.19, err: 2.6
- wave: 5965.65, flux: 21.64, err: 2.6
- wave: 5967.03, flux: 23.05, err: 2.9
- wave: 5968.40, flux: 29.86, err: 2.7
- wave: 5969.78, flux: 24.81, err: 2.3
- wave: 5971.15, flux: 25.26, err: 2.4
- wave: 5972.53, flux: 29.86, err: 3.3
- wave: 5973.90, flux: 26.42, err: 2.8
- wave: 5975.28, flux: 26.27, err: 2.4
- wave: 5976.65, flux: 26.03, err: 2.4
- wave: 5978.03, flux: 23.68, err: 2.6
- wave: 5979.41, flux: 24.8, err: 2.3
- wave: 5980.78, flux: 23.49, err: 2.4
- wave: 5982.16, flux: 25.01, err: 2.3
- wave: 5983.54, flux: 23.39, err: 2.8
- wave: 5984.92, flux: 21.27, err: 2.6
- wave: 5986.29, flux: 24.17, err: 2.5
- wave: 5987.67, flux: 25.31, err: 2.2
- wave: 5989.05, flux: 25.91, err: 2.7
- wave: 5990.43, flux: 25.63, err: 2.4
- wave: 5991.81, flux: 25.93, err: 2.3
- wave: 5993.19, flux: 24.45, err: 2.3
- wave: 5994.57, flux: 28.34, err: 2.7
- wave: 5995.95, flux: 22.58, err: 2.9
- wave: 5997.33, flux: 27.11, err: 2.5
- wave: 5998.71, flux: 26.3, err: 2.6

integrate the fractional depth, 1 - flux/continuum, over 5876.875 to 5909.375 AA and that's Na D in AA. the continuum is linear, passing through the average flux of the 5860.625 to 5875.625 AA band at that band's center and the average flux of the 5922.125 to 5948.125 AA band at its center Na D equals 6.1 AA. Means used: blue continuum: 25.5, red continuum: 26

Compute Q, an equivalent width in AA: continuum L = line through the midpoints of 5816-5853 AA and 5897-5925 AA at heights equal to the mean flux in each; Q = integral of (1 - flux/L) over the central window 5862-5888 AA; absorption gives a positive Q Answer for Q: 0.78 AA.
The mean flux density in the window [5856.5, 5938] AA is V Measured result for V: 23.3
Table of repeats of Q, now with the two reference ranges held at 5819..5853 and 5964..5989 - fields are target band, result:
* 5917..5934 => 0.3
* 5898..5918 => 2.1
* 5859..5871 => 1.0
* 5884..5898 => 3.9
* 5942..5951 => -0.3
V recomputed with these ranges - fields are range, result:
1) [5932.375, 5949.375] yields 26.1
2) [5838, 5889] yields 24.8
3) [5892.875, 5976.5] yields 24.7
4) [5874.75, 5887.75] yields 23.1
